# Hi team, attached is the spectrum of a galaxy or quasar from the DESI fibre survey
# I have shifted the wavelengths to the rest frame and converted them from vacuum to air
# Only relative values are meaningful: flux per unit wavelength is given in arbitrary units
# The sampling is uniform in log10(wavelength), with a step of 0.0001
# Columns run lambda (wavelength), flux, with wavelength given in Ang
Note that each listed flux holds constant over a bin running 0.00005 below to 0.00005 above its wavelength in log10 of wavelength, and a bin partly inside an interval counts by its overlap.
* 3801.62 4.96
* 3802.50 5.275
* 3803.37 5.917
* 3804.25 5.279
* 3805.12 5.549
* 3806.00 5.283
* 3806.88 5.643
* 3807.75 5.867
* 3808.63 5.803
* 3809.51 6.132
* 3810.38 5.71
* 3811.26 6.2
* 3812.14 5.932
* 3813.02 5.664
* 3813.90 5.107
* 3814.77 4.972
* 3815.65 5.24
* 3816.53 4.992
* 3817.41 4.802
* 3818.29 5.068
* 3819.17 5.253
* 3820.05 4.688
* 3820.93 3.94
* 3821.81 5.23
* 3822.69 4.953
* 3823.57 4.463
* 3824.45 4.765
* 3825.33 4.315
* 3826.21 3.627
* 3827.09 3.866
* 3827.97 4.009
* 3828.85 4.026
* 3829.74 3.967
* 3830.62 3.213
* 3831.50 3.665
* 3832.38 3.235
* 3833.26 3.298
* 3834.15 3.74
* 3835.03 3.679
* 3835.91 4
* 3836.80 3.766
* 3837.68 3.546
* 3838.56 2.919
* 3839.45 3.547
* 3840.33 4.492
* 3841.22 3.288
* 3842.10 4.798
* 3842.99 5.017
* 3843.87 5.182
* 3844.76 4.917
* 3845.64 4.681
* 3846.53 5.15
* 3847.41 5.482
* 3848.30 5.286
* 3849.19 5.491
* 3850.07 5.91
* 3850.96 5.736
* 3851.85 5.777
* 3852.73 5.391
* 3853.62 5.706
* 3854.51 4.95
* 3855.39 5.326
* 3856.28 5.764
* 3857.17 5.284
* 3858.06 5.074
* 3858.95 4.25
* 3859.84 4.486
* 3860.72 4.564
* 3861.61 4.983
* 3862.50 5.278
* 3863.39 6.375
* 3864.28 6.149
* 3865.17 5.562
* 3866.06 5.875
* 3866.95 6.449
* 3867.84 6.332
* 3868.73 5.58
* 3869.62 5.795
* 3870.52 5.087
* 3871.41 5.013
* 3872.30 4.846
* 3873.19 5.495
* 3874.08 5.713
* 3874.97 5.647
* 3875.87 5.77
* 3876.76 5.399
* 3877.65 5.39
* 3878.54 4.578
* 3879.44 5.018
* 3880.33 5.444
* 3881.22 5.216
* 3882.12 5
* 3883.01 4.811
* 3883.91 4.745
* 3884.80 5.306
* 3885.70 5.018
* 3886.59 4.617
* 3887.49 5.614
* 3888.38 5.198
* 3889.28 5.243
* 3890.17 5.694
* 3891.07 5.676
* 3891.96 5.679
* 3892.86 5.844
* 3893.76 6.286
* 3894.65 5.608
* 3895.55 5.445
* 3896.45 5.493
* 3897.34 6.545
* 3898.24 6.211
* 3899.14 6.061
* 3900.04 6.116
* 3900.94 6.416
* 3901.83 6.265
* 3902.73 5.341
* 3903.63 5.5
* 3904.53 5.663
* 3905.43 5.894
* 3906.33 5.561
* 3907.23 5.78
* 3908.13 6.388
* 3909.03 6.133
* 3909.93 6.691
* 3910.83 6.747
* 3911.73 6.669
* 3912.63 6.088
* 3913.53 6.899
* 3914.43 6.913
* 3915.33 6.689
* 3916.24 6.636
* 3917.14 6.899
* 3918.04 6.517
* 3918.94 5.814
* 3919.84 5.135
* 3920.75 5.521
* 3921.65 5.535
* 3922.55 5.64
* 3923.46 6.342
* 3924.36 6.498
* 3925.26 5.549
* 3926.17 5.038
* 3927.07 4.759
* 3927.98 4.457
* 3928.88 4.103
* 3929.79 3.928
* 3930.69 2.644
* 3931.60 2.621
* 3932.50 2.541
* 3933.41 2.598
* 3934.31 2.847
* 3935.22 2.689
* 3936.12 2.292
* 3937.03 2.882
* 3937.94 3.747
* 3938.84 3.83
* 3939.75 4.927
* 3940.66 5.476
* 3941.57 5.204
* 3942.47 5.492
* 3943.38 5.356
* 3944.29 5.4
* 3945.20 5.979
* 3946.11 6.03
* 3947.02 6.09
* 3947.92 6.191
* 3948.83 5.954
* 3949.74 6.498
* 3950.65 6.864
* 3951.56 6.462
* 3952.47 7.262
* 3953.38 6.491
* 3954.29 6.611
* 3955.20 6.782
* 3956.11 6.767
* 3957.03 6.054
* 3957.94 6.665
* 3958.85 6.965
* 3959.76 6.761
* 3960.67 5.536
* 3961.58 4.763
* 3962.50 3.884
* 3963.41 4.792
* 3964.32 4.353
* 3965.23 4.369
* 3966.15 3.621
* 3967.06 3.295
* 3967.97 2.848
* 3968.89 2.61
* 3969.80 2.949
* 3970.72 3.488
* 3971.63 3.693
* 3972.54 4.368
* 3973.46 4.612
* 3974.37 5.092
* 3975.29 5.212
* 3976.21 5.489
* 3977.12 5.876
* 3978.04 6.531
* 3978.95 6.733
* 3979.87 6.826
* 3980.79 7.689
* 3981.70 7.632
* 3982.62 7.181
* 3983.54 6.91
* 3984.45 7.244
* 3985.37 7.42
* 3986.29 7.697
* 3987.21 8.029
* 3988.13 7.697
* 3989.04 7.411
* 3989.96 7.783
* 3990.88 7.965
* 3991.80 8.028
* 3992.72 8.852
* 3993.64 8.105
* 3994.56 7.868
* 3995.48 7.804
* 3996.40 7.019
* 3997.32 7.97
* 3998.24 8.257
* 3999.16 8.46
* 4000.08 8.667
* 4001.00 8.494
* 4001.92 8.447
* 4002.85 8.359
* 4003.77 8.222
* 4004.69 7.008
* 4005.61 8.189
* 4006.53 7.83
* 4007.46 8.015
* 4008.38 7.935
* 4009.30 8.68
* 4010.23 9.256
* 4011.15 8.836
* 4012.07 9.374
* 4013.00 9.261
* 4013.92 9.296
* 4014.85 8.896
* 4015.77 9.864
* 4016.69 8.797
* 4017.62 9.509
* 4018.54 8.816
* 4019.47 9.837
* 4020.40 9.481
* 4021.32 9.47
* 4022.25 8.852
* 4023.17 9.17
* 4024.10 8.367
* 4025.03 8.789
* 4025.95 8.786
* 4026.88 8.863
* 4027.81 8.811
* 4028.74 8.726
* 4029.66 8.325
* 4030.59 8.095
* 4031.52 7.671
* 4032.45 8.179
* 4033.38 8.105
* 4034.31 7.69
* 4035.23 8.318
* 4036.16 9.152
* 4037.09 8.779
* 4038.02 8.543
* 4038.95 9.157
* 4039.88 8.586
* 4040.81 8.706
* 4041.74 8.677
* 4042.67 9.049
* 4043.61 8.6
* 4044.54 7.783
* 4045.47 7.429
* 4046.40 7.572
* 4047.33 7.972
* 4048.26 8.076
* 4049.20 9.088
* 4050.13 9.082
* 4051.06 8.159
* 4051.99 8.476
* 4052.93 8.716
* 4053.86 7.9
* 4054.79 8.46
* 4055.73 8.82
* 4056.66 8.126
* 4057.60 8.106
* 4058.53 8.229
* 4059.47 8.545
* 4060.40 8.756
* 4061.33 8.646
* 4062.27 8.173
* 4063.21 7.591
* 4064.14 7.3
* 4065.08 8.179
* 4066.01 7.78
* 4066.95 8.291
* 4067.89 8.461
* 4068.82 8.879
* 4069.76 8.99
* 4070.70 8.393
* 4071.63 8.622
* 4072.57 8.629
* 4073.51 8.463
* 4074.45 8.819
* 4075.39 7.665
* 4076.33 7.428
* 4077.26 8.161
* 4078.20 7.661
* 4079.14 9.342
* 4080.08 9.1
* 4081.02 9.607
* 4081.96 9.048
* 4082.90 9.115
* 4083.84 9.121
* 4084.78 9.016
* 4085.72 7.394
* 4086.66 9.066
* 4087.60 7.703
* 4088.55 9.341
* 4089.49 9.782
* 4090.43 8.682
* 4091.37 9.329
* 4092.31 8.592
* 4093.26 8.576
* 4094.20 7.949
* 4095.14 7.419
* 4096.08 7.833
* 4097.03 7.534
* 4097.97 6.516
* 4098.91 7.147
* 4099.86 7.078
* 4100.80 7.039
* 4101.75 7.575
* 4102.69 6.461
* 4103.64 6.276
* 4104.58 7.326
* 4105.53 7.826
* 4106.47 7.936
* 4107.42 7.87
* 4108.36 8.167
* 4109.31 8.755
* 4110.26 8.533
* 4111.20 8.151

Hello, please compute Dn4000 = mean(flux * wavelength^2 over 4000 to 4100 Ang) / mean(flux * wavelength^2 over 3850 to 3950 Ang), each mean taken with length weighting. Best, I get 1.7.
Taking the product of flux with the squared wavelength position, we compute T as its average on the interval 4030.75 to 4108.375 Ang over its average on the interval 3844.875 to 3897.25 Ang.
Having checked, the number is 1.7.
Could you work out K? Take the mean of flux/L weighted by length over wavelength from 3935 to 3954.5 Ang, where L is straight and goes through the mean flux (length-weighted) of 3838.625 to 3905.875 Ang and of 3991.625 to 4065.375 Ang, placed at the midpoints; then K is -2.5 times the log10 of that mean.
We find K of 0.26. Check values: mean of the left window 5.37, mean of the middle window 5.37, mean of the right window 8.48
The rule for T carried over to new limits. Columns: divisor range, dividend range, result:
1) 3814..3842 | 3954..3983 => 1.37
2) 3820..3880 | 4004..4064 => 1.94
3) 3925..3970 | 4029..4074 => 1.82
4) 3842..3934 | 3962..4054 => 1.49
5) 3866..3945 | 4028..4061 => 1.69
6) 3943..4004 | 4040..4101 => 1.37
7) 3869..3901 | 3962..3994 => 1.13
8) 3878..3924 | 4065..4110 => 1.55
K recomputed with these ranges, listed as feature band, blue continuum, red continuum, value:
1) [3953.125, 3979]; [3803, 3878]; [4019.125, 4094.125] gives 0.362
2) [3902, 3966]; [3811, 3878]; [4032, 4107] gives 0.149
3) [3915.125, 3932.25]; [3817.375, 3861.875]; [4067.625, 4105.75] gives 0.111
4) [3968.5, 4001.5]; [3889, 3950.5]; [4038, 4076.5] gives 0.010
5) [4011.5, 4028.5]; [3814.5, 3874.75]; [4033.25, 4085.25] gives -0.171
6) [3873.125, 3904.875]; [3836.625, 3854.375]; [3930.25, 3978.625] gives -0.143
